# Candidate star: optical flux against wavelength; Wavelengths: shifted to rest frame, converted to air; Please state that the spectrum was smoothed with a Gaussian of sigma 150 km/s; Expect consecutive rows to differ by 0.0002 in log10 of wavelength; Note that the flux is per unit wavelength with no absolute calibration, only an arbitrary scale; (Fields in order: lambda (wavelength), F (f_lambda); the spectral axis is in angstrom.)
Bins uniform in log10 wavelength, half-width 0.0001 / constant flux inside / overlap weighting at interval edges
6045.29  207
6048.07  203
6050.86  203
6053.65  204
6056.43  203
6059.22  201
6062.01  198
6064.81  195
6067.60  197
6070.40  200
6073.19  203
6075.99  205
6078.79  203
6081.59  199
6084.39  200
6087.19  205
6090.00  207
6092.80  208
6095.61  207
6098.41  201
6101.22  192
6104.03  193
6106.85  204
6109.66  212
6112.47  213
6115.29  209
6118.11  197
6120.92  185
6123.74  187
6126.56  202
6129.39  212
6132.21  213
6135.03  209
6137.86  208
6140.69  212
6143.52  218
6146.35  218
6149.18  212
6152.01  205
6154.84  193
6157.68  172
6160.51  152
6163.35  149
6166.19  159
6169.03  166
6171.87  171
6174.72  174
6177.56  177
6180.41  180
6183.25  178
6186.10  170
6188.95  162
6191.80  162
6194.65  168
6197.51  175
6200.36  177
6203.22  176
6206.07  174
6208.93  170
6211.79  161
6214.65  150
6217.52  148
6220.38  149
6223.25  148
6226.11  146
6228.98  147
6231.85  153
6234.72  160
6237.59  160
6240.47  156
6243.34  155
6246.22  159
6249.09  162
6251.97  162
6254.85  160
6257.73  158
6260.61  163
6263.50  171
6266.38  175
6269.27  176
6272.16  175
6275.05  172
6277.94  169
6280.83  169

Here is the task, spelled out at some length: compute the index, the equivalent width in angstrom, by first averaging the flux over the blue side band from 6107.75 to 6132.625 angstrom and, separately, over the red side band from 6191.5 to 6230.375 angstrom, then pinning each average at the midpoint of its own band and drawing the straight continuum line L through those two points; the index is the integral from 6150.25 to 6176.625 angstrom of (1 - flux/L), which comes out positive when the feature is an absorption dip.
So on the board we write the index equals 1.6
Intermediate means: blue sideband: 203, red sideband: 161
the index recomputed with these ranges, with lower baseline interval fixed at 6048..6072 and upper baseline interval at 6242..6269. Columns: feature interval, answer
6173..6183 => 0.1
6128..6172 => -2.1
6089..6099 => -0.6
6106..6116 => -1.0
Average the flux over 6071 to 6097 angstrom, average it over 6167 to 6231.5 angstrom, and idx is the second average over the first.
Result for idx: 0.8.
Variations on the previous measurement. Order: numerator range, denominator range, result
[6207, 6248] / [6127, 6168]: 0.79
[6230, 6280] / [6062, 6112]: 0.81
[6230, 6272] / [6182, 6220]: 0.98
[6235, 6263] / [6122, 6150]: 0.77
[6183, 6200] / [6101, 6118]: 0.83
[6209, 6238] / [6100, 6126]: 0.77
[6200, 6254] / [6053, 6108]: 0.79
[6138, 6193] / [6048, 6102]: 0.90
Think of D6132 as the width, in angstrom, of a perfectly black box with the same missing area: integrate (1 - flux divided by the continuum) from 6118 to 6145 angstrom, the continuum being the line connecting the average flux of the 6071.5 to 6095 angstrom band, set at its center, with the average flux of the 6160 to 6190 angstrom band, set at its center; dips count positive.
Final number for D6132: -2.9 angstrom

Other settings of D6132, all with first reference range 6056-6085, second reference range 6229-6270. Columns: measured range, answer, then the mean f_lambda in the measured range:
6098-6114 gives -0.8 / 203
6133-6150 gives -2.6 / 213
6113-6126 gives -0.5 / 196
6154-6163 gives 0.6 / 168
